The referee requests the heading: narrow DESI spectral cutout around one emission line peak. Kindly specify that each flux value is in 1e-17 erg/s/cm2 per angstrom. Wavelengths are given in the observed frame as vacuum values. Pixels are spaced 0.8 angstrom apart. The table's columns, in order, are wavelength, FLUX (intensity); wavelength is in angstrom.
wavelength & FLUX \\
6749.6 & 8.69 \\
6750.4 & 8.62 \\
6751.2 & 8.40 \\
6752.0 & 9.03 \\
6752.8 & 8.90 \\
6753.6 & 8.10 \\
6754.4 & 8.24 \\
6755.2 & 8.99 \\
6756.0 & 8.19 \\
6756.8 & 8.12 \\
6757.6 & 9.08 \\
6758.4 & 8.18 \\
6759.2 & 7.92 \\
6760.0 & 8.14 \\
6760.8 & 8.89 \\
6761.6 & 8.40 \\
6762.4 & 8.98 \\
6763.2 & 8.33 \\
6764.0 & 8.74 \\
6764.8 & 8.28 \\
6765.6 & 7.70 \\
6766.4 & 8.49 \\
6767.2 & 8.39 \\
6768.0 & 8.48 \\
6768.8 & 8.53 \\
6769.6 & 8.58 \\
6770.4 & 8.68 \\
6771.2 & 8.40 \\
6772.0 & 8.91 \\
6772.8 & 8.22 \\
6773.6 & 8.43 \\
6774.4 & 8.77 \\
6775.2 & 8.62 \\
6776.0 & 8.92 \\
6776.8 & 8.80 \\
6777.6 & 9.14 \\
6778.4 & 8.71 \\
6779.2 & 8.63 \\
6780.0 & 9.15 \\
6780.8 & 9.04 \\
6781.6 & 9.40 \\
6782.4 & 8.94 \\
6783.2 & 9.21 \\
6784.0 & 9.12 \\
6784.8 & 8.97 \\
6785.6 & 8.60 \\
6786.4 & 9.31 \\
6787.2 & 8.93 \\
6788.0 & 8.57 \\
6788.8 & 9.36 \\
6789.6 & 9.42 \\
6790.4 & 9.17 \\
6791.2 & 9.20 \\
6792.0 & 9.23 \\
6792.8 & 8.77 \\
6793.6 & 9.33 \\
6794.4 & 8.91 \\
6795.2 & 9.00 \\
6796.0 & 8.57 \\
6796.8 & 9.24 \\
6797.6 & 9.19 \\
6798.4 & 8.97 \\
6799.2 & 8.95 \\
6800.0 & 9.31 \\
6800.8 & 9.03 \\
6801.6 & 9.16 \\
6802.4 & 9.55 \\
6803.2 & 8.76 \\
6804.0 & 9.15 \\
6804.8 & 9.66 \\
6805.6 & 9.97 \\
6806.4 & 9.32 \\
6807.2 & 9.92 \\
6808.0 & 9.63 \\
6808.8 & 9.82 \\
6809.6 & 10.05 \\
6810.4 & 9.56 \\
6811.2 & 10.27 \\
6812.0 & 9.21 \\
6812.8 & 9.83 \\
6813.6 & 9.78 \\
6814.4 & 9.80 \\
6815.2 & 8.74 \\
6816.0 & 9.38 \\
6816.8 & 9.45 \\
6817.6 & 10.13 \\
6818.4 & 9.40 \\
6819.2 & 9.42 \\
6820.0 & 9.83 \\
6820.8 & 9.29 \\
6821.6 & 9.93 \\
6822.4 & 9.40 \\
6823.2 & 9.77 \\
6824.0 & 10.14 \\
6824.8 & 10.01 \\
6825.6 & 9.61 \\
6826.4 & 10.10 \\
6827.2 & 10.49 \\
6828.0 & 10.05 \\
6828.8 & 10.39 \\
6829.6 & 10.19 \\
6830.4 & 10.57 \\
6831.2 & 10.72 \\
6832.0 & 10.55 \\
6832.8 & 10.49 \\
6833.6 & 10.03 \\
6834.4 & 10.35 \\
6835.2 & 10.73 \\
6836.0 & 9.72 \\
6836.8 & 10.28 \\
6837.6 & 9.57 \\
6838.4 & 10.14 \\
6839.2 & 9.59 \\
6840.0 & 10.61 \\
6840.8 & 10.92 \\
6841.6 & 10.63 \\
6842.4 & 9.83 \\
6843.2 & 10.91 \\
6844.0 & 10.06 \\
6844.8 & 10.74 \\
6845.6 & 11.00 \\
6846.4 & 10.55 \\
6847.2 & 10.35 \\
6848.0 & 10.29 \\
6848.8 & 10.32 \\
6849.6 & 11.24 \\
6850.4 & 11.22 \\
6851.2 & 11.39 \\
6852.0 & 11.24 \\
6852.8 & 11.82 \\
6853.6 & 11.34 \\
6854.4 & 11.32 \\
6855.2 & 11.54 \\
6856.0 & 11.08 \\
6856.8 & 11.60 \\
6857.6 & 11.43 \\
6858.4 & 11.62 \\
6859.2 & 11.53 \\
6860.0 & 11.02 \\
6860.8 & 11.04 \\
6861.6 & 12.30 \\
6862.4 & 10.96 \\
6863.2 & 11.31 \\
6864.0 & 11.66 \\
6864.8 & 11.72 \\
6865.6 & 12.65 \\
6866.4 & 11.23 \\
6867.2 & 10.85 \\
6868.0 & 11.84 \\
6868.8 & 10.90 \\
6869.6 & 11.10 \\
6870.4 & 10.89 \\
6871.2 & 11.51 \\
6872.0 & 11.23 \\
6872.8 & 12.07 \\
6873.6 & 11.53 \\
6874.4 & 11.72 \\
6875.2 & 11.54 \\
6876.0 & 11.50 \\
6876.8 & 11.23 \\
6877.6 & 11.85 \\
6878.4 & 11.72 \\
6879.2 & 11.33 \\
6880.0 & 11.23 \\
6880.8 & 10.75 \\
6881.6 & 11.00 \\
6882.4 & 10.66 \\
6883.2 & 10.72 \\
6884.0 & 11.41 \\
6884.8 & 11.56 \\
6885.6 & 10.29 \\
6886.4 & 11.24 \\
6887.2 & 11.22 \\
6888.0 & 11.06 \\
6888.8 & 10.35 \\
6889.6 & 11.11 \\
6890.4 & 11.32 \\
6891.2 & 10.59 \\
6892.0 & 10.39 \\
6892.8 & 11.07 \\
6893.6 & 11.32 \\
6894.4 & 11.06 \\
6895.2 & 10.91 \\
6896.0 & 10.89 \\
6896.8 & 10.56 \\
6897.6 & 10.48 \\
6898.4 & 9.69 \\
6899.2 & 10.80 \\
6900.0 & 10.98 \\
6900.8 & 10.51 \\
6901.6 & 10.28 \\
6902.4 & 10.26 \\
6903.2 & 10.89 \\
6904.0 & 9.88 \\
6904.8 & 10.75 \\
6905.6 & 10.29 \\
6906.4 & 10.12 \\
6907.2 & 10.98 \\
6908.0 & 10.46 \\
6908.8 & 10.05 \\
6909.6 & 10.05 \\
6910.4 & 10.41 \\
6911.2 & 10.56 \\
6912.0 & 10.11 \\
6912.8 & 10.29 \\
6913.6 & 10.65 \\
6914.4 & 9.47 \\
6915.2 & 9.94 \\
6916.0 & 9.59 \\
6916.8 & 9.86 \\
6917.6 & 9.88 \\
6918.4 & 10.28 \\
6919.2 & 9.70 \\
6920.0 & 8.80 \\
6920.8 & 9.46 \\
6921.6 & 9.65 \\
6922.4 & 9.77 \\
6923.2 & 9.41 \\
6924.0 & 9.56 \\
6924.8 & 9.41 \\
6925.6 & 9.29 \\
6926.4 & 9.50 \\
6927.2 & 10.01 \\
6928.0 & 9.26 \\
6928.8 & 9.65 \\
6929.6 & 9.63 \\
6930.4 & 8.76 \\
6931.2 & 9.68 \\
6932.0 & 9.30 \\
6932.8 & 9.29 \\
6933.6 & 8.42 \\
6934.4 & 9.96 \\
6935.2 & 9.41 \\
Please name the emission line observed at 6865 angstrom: H-gamma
